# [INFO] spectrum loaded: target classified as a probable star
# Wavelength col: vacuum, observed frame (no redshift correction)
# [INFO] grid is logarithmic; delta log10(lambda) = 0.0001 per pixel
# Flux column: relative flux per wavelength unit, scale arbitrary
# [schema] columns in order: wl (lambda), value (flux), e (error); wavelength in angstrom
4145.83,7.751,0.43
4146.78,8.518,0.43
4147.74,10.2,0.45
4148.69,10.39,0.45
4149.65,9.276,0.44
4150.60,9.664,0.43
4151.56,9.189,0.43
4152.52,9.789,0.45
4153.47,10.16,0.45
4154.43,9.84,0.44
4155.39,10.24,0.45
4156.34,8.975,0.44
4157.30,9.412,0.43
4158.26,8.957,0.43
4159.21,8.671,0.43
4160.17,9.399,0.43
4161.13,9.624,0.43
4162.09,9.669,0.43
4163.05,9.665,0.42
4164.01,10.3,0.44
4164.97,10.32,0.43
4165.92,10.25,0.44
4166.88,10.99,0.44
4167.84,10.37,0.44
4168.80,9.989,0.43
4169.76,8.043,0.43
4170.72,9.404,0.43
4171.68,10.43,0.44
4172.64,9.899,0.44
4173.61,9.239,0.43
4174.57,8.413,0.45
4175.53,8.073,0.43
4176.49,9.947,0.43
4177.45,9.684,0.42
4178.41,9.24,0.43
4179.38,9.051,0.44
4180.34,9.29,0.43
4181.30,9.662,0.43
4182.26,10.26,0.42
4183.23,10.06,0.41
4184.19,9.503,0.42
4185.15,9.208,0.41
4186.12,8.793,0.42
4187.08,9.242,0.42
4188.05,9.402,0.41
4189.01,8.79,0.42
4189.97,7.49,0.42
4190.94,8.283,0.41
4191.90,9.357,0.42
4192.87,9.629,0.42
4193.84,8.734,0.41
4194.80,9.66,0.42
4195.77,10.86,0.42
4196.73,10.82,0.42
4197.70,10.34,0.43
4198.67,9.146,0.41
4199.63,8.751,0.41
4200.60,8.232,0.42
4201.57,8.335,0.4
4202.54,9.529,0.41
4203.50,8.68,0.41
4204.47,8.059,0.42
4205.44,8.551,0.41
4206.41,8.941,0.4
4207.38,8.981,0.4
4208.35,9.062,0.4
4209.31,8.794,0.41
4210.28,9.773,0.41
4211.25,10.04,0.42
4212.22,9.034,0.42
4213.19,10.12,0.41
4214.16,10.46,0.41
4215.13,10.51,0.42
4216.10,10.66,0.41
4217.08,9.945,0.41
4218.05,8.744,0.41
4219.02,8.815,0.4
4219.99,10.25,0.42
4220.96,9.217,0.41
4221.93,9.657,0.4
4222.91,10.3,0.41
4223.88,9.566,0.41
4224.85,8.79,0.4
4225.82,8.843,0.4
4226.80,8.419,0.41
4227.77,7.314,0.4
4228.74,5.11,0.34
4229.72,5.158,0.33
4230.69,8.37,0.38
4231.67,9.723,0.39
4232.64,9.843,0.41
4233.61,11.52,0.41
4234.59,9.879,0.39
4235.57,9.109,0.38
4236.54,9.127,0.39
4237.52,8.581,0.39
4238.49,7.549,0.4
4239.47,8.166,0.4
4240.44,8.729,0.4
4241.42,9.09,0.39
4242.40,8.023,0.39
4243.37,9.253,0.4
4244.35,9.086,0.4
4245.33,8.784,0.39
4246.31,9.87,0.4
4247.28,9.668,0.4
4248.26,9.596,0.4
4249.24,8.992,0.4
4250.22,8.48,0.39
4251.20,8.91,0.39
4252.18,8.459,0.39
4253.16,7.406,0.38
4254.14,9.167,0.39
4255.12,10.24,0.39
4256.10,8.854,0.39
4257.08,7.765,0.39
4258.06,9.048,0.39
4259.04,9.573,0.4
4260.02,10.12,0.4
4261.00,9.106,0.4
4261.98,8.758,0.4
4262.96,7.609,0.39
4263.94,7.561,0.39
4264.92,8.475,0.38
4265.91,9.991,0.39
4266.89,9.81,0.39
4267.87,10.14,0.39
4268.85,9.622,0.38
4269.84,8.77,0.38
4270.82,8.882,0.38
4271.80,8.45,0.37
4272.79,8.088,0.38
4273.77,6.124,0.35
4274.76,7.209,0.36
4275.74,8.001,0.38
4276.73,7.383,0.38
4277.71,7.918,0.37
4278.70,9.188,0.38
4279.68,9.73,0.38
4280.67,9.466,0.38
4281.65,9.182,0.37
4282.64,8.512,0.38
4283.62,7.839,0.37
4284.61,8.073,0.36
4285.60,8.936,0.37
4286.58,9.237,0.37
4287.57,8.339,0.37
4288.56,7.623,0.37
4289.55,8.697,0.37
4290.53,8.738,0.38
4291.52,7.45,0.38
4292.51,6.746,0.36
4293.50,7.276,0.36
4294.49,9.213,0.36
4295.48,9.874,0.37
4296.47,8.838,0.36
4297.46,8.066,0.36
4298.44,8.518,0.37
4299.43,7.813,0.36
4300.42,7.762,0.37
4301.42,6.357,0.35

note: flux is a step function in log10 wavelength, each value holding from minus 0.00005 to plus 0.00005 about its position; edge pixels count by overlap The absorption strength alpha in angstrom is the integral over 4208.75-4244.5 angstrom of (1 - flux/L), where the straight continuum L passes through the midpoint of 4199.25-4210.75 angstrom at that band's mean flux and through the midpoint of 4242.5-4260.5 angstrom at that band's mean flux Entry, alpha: -0.6 angstrom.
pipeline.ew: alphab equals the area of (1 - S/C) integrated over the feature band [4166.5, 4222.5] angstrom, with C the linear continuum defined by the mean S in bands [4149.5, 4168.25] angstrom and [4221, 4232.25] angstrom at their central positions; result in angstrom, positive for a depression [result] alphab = -2.4 angstrom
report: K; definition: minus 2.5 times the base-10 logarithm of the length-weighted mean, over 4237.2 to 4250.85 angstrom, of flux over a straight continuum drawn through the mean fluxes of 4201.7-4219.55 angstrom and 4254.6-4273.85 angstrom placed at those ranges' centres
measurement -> 0.027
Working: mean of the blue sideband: 9.36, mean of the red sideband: 8.91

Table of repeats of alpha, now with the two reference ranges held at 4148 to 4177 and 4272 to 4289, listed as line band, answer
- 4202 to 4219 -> -0.6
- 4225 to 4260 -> -0.2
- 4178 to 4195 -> 0.3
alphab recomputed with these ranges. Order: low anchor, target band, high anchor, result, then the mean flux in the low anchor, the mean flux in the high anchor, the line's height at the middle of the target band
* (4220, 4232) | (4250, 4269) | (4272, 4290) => -1.4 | 8.43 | 8.31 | 8.35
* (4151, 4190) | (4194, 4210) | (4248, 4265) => 0.1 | 9.51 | 8.78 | 9.24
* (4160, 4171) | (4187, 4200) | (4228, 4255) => 0.2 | 9.86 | 8.73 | 9.44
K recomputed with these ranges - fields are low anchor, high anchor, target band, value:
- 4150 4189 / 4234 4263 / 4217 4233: 0.05 mag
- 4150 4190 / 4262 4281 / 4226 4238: 0.05 mag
